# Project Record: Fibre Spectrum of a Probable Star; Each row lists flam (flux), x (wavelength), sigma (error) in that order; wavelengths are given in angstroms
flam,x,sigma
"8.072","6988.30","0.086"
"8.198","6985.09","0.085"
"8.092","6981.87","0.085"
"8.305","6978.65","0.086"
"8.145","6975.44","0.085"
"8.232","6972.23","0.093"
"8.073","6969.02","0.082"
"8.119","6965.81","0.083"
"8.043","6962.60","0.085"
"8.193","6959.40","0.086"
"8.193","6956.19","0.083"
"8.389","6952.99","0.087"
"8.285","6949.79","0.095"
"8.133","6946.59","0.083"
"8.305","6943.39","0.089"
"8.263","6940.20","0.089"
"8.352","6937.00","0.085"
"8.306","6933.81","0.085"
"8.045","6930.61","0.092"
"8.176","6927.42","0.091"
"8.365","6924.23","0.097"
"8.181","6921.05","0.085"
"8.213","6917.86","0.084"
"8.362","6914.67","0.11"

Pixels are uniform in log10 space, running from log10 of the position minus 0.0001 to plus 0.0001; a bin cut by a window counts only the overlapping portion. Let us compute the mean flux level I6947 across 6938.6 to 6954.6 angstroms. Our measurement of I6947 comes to 8.28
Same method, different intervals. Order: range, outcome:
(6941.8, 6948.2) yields 8.22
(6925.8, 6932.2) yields 8.11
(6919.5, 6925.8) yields 8.28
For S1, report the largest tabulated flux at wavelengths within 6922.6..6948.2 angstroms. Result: 8.365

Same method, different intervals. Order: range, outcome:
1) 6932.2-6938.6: 8.352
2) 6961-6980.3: 8.305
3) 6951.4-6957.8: 8.389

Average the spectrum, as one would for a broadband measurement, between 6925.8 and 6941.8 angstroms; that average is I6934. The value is 8.23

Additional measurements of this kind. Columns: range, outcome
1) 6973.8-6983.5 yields 8.18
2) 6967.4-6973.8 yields 8.15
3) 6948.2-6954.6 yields 8.34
